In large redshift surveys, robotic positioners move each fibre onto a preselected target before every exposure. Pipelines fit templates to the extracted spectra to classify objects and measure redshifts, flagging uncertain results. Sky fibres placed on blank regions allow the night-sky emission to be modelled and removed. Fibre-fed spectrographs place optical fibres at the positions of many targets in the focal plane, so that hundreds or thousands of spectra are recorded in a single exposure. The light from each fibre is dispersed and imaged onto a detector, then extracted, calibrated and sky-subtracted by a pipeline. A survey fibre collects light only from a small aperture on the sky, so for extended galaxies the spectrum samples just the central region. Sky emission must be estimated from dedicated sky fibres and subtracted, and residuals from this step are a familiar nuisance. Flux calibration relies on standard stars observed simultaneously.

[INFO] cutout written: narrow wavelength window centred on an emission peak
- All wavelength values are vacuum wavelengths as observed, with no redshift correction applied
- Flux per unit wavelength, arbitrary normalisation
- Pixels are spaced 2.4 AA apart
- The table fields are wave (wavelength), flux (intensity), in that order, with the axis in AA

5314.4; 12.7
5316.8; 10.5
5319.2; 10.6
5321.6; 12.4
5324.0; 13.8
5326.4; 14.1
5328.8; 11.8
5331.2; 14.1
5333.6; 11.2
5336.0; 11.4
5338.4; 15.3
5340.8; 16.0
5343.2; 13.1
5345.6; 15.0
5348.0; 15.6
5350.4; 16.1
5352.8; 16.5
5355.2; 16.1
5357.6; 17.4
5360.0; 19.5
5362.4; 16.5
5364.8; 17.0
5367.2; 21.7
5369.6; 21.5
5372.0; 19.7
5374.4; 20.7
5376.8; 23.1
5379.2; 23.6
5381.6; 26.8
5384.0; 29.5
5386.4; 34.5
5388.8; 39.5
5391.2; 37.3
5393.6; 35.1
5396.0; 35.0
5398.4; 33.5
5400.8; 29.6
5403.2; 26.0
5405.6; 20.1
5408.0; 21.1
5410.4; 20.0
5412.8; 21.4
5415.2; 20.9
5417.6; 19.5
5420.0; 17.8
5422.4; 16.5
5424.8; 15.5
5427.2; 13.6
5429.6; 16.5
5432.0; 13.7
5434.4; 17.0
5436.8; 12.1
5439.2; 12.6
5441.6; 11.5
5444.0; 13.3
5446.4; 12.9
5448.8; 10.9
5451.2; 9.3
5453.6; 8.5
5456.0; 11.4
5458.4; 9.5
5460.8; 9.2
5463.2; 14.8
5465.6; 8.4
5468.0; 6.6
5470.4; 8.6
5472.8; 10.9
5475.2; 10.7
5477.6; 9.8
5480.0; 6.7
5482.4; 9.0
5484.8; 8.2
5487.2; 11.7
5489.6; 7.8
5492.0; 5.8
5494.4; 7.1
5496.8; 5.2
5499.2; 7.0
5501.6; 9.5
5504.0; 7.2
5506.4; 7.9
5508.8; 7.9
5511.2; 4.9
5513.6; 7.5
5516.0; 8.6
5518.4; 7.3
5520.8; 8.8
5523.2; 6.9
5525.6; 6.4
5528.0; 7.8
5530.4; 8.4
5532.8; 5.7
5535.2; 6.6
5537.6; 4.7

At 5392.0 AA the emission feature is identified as C IV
